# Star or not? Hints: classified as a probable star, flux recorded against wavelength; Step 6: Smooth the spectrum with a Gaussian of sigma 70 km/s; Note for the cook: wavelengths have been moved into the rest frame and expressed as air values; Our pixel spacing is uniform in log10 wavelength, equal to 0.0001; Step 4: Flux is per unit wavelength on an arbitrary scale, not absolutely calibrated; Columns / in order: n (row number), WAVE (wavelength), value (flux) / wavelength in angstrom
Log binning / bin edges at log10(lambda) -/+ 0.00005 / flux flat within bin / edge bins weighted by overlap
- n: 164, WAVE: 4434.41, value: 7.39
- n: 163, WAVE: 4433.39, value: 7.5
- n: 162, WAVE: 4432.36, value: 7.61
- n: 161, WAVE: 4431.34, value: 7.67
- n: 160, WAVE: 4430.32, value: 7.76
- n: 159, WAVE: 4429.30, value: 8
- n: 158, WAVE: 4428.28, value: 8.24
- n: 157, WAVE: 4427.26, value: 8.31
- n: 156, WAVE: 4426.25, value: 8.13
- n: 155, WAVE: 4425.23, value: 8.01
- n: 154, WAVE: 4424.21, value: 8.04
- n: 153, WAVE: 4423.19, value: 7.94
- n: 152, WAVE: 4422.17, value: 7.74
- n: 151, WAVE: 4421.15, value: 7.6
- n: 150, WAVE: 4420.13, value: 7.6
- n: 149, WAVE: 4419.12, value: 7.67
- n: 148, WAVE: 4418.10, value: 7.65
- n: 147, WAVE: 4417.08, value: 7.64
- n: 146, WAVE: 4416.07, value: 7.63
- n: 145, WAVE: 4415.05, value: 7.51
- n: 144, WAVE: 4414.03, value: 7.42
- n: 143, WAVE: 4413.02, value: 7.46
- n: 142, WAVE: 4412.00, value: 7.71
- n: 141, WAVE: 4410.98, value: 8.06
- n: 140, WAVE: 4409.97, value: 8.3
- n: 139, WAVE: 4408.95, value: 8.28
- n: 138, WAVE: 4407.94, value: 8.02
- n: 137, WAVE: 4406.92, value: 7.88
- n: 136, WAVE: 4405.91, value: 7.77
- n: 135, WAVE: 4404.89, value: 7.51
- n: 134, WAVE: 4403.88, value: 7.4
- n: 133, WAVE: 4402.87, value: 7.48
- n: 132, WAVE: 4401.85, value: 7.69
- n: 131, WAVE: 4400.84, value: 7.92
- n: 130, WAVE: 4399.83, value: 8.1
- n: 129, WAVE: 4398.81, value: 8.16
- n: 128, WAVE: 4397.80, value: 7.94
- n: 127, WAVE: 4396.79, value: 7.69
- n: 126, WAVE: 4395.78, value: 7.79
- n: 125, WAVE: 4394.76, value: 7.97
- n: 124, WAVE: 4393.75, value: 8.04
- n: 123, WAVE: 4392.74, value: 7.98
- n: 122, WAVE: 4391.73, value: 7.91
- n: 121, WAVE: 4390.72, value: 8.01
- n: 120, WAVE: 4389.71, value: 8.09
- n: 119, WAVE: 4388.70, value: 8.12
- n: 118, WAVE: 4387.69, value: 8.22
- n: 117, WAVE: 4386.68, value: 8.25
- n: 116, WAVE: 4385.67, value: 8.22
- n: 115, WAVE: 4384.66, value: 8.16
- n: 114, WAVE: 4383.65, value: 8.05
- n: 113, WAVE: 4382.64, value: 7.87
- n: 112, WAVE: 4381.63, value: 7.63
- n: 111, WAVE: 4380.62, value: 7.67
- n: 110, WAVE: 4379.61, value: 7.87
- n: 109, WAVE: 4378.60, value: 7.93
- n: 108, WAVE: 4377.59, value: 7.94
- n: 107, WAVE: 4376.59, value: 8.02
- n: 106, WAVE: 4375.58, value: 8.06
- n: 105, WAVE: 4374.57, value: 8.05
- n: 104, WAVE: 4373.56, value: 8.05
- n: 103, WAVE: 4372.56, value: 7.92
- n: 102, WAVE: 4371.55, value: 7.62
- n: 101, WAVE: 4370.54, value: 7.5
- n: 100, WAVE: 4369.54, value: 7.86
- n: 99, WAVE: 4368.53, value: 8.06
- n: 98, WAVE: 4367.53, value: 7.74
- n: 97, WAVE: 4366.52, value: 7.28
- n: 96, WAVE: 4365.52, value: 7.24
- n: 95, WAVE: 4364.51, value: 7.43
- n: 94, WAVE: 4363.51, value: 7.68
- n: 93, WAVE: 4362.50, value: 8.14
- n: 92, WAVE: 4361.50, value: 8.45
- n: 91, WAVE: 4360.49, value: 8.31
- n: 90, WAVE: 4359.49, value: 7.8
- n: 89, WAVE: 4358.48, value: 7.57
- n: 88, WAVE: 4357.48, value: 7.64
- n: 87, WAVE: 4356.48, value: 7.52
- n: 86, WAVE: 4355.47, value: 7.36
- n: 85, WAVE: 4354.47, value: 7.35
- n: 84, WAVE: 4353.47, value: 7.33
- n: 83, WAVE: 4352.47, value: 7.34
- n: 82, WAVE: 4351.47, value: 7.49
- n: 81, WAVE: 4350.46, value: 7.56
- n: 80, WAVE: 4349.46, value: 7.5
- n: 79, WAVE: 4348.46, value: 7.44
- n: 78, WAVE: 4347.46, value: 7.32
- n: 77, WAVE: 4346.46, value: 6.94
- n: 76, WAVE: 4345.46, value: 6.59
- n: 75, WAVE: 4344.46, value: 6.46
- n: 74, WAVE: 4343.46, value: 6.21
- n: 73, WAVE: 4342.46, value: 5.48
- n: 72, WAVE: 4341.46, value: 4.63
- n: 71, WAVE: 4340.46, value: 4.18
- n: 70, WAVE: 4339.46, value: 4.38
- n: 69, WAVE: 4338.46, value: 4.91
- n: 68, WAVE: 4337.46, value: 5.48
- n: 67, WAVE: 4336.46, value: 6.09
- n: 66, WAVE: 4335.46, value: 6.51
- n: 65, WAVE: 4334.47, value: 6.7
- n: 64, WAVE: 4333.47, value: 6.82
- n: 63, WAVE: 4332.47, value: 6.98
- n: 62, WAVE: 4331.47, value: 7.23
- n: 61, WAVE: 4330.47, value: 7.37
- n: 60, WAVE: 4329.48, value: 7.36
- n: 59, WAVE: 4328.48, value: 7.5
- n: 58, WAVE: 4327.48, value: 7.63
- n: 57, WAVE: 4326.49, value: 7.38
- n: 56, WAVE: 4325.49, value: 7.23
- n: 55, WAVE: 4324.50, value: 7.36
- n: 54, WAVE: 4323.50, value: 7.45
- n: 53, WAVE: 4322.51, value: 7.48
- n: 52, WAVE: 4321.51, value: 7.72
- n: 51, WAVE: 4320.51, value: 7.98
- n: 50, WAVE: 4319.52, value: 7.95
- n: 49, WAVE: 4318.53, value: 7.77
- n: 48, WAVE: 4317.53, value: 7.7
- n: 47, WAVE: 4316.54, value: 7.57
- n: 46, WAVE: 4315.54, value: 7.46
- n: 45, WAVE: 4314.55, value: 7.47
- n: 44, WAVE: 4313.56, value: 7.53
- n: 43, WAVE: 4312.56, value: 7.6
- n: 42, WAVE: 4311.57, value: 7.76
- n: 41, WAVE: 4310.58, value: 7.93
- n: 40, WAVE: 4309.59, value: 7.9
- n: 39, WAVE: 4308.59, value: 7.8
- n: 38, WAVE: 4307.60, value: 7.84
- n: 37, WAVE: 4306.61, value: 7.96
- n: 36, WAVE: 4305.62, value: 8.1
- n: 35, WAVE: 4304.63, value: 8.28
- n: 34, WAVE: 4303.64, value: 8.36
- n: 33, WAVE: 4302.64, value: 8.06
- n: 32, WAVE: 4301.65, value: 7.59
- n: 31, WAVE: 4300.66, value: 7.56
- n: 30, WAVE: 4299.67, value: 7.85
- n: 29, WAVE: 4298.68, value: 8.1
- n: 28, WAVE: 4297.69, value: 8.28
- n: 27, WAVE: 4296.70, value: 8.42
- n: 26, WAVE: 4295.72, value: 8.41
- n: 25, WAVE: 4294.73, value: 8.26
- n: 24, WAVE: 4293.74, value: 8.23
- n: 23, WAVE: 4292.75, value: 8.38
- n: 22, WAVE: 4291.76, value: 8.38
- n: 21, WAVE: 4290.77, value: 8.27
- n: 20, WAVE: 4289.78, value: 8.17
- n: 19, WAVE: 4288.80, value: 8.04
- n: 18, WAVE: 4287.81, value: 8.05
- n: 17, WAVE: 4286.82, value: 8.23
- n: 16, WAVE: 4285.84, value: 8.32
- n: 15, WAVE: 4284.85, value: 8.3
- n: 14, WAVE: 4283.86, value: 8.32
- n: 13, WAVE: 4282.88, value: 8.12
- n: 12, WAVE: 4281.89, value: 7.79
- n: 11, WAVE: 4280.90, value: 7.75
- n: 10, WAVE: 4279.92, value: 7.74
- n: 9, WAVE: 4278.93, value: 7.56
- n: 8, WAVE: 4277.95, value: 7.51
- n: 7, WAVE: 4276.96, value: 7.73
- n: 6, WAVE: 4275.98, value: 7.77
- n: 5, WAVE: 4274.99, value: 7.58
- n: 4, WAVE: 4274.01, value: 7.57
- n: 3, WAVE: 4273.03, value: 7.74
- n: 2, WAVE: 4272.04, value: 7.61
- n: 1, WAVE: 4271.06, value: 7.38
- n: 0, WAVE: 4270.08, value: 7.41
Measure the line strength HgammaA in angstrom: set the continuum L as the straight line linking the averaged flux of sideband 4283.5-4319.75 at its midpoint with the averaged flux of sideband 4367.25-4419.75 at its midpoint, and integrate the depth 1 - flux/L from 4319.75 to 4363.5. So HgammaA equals 5.24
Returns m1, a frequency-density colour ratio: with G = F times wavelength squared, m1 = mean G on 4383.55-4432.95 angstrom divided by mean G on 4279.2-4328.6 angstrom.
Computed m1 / 1.05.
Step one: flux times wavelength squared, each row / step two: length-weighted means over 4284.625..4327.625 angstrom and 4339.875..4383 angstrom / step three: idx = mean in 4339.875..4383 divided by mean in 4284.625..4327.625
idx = 1.0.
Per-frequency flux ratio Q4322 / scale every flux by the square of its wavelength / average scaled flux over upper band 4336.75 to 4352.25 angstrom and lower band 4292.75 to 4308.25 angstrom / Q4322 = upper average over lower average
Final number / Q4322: 0.78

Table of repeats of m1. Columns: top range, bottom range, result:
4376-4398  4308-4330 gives 1.08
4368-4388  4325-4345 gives 1.28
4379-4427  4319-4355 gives 1.19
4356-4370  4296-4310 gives 1.00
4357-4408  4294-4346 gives 1.12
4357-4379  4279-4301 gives 1.00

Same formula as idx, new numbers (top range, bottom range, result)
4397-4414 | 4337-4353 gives 1.29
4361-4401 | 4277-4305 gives 1.02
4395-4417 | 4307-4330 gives 1.06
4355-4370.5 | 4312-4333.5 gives 1.05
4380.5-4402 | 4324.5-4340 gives 1.23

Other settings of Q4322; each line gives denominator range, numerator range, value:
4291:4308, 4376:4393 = 1.02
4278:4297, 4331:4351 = 0.79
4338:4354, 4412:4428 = 1.26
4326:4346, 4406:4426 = 1.29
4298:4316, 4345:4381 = 1.00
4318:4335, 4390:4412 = 1.10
